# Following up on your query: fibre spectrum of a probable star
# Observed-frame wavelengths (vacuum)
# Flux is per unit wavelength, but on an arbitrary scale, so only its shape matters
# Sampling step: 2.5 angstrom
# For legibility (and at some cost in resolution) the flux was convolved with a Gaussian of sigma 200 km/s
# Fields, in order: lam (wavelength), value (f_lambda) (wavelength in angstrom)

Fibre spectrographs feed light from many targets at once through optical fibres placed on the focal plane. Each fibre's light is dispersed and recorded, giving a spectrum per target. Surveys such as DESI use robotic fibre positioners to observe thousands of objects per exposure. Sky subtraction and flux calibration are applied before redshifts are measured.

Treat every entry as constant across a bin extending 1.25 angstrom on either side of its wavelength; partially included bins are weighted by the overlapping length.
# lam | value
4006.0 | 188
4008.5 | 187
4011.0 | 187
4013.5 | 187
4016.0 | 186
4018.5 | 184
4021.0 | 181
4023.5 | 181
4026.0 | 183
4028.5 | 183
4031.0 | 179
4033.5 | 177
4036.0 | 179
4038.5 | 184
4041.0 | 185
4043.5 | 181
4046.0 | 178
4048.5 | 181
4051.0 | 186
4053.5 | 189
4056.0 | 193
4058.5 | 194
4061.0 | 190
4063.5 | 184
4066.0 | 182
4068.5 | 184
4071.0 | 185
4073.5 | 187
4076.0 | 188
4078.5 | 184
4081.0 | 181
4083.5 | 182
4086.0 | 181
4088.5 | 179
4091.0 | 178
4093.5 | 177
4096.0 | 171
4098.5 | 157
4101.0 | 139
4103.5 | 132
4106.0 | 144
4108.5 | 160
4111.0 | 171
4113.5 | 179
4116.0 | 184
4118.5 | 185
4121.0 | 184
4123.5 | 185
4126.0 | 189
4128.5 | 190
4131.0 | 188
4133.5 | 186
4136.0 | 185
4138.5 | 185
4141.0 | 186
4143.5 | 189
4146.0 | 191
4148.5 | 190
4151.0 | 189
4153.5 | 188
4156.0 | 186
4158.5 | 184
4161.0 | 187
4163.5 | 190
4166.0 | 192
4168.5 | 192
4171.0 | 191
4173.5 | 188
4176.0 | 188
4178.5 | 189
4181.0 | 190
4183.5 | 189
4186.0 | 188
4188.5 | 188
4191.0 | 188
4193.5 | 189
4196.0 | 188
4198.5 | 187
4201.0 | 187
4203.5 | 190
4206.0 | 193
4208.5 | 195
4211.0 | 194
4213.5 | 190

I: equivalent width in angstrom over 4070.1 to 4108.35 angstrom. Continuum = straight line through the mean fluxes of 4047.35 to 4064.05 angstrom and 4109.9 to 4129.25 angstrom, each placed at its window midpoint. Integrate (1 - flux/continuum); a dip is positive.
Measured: 3.1 angstrom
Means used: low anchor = 188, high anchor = 183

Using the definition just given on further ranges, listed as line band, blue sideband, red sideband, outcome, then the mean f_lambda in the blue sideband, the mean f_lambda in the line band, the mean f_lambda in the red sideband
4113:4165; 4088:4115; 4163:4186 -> -3.1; 162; 187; 190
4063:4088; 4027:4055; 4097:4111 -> -3.0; 182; 184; 149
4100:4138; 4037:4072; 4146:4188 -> 2.7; 185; 174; 189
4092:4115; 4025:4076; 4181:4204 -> 3.3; 184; 159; 188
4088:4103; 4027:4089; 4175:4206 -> 1.7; 184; 164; 189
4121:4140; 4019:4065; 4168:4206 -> 0.0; 184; 187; 189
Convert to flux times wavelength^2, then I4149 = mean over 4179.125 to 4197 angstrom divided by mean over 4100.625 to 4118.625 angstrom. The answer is 1.21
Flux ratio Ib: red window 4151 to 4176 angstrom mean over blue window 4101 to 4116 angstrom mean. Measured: 1.19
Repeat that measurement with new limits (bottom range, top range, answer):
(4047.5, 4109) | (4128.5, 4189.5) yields 1.07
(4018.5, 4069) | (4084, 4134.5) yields 0.94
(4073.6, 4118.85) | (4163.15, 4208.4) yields 1.11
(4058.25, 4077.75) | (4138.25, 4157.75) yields 1.01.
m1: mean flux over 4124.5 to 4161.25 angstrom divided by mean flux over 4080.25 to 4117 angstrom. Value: 1.12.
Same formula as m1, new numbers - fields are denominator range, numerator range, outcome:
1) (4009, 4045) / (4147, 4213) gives 1.04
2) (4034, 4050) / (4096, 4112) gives 0.84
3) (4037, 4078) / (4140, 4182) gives 1.02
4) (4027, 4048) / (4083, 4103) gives 0.93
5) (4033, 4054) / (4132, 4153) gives 1.03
